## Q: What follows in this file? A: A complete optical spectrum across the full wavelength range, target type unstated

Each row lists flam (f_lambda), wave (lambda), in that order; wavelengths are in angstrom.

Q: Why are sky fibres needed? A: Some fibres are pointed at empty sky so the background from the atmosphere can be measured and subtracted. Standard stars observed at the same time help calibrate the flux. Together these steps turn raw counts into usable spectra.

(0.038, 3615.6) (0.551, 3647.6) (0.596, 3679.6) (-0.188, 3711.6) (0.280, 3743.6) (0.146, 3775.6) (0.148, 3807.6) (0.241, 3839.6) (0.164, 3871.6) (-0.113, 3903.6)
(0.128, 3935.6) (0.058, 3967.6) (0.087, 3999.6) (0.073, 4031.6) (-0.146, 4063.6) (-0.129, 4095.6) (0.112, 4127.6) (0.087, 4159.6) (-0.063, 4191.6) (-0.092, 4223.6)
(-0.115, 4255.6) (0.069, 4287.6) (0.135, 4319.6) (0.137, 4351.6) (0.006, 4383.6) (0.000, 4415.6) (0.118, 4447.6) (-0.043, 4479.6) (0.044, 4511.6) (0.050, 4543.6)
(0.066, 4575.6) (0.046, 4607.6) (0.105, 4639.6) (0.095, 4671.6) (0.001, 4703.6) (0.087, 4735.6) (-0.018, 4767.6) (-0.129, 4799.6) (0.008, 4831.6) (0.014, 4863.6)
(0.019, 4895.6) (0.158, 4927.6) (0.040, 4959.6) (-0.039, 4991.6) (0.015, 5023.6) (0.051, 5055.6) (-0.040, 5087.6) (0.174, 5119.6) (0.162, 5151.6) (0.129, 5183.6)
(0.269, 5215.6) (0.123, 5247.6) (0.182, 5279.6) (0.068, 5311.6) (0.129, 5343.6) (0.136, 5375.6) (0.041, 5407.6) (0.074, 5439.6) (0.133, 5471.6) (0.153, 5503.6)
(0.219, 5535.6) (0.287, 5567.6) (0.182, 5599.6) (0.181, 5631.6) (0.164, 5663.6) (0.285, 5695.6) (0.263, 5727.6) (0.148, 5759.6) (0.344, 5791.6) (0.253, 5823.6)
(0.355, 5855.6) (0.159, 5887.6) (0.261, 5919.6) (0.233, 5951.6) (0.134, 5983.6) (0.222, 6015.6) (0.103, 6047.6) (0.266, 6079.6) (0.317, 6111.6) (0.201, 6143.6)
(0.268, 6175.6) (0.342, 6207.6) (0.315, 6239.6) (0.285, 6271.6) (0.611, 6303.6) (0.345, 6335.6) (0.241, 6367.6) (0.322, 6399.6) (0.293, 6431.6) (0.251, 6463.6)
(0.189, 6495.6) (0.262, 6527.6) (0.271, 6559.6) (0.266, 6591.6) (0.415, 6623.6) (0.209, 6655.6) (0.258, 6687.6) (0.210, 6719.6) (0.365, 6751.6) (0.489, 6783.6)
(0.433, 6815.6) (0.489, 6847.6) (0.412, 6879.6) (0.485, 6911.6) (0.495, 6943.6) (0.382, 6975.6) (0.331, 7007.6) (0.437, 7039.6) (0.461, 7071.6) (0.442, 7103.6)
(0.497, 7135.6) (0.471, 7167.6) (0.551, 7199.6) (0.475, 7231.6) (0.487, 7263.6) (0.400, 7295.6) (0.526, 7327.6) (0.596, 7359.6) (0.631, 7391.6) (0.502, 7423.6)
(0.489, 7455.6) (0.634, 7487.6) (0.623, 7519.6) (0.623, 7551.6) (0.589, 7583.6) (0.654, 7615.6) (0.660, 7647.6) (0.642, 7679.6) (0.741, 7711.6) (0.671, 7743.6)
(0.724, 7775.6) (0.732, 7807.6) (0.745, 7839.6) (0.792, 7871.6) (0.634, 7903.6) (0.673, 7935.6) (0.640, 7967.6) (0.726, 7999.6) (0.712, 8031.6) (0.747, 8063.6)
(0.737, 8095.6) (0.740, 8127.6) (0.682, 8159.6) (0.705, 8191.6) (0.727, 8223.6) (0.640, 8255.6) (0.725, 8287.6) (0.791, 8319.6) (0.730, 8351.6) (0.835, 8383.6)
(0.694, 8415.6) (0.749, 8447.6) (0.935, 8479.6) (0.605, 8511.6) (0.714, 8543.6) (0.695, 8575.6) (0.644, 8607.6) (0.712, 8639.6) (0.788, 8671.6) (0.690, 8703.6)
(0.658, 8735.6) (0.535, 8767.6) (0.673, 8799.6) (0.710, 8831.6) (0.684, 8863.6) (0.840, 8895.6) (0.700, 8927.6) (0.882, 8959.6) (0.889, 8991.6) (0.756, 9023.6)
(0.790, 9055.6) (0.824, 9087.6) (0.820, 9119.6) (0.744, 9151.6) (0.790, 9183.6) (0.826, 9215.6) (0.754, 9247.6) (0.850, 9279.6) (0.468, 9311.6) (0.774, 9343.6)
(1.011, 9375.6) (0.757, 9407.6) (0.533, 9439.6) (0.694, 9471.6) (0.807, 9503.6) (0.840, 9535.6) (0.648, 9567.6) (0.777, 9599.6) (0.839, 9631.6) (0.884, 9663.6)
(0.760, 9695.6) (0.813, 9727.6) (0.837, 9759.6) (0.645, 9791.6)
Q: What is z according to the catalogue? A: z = 0.69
